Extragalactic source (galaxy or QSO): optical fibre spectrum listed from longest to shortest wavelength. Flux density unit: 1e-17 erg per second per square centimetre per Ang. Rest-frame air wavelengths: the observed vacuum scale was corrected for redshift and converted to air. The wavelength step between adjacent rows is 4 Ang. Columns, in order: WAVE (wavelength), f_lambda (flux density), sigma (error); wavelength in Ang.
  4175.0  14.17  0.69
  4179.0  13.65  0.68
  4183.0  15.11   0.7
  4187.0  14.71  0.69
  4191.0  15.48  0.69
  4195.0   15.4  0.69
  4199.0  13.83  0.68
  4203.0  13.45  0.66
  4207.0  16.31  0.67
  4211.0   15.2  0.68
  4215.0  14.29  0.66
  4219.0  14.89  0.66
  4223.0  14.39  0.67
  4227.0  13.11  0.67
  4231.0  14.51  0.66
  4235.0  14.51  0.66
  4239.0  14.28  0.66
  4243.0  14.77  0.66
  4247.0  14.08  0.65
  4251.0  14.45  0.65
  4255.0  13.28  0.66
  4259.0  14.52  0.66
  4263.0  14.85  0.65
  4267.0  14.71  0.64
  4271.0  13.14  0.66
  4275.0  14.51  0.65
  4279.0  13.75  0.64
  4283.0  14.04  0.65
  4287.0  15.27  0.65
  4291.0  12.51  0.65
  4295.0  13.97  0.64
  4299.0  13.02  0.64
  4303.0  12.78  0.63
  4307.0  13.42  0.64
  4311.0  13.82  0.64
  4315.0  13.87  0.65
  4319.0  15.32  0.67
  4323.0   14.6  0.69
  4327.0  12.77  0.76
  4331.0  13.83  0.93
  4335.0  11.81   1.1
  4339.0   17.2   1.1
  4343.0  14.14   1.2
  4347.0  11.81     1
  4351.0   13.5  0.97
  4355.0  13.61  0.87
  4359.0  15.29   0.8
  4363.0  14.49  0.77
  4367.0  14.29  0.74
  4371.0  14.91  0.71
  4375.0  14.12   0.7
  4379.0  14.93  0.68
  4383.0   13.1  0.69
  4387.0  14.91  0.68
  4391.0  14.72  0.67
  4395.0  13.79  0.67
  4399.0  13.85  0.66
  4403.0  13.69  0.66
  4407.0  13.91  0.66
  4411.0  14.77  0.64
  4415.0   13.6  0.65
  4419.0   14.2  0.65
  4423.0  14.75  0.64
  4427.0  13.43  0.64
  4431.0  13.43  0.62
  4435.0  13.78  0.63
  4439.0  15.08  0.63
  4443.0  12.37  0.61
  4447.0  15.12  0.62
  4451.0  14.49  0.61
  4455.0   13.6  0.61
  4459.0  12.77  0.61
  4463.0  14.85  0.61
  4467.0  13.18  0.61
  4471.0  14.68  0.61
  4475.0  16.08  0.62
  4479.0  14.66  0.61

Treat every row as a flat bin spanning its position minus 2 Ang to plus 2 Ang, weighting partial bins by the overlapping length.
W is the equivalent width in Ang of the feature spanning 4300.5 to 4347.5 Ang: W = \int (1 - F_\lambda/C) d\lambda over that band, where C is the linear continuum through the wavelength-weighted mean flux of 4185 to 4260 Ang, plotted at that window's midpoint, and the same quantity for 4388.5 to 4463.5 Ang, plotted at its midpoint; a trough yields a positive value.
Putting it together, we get 1.36 Ang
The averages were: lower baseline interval 14.5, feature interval 13.8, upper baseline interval 14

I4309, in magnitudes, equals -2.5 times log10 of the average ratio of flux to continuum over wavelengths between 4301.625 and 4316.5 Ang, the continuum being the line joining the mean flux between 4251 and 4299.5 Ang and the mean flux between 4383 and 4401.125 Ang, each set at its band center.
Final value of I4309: 0.05 mag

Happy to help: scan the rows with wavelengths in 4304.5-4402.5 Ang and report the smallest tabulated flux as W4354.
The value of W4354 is 11.81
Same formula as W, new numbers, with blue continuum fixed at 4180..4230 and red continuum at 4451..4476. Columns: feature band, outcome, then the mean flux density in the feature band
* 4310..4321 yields 0.04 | 14.4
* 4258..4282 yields 0.50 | 14.2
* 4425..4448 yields 0.62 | 13.8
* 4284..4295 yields 0.43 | 13.9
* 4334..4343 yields -0.21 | 14.7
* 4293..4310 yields 1.34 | 13.3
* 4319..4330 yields 0.32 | 14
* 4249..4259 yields 0.39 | 14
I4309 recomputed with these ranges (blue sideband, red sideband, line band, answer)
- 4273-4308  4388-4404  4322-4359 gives 0.01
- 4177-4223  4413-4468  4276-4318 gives 0.05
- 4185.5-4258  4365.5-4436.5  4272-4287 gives 0.01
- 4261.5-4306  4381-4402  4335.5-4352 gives 0.00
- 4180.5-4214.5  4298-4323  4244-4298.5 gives 0.01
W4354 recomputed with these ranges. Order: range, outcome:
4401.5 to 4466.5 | 12.37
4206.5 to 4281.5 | 13.11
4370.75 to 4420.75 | 13.1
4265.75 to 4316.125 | 12.51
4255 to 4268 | 13.28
